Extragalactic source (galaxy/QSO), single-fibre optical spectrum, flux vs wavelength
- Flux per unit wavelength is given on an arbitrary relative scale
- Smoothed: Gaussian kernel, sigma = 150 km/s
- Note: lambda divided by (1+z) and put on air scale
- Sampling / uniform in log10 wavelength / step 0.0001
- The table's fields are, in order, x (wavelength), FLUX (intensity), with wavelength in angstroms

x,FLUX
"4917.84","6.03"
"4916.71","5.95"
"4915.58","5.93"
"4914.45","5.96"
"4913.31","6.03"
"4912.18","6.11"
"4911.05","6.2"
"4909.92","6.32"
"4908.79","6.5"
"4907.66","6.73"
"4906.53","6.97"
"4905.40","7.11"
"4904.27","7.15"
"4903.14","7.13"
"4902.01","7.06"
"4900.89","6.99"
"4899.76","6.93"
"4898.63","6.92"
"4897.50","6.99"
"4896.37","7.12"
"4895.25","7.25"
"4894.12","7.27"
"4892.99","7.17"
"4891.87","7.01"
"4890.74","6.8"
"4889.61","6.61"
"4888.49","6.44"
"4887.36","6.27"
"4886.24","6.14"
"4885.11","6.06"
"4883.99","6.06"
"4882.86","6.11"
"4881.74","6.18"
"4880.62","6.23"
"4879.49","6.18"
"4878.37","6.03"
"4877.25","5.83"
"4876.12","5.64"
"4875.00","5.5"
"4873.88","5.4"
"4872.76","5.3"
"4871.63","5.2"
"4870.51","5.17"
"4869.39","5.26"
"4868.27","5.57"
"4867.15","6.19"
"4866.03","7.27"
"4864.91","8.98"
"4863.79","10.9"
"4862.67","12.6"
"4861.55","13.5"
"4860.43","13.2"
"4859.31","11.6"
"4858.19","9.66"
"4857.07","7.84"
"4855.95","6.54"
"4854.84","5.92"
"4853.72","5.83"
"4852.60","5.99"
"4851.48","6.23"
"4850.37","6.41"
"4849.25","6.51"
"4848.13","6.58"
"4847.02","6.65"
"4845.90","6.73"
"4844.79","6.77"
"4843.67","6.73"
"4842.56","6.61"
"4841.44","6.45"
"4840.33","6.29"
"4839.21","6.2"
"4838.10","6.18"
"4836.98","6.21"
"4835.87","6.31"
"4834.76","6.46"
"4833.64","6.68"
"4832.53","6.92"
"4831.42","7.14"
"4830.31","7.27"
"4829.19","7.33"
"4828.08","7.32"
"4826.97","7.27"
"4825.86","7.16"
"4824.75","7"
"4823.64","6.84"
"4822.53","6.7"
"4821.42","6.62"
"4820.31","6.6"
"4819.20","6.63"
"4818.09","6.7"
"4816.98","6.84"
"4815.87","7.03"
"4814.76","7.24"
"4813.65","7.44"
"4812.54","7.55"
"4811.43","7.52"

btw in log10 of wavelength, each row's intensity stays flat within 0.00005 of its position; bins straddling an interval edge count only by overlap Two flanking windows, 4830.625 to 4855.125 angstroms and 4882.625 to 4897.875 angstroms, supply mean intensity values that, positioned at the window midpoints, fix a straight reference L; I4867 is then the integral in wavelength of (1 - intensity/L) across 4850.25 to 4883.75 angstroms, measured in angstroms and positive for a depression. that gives -3.6 angstroms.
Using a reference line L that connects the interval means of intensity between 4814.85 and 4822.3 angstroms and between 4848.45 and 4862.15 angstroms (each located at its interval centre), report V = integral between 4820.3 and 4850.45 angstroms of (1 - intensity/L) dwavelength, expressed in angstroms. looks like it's 2.8 angstroms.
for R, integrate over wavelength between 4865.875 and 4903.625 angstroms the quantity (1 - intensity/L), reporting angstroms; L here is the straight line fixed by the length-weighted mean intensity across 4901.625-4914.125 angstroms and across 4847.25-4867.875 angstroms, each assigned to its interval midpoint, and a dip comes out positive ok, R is 5.45 angstroms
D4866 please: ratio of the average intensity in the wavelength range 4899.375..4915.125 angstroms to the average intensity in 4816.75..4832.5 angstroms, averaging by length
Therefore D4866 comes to 1.0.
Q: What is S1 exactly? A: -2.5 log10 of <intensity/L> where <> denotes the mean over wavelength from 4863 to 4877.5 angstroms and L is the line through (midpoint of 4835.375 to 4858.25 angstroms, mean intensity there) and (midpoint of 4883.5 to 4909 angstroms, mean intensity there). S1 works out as 0.04 mag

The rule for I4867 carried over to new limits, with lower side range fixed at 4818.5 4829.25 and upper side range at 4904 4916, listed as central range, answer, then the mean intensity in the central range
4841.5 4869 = -4.7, 7.91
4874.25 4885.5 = 1.1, 5.97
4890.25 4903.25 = -1.1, 7.05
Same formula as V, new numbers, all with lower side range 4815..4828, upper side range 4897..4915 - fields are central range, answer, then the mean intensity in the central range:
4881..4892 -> 0.6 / 6.34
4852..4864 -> -4.5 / 9.36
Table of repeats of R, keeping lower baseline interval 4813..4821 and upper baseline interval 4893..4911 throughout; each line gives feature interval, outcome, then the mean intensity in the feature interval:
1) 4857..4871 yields -4.40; 9.12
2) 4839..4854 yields 1.05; 6.44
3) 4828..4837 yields 0.08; 6.86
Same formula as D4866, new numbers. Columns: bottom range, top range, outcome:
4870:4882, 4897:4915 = 1.18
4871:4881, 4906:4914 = 1.13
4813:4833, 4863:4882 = 0.91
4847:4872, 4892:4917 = 0.86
